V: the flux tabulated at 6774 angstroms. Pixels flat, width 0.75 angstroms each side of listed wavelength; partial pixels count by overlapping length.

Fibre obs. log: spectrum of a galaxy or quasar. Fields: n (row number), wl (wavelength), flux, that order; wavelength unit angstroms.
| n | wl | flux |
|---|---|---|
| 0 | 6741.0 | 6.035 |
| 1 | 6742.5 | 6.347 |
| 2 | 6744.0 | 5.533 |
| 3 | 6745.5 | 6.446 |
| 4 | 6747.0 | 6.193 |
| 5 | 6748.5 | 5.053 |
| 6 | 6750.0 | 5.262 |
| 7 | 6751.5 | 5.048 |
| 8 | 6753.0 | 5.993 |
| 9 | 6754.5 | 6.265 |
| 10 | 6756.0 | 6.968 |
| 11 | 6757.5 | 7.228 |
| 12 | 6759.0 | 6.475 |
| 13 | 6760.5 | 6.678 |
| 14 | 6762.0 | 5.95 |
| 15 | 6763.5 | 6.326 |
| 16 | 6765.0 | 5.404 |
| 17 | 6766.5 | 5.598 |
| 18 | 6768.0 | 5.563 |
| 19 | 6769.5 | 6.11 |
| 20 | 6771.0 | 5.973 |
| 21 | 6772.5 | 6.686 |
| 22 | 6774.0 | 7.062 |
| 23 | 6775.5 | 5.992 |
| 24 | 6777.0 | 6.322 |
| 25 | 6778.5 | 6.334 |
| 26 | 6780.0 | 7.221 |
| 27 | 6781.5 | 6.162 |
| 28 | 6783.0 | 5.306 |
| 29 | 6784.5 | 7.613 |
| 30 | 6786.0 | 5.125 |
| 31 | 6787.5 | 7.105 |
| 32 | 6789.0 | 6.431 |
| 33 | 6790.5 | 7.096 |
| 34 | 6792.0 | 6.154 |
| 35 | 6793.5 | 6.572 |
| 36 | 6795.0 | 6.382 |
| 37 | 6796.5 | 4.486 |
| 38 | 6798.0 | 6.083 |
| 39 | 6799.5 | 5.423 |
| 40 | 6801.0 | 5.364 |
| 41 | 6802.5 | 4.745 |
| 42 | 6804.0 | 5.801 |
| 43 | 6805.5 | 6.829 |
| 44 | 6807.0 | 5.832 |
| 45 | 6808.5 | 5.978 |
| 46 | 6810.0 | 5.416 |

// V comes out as 7.062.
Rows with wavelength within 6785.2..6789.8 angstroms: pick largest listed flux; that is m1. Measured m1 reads 7.105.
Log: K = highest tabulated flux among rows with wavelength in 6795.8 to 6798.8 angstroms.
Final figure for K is 6.083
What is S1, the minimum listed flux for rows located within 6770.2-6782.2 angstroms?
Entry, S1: 5.973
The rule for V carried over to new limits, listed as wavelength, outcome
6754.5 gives 6.265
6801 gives 5.364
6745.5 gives 6.446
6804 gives 5.801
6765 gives 5.404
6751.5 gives 5.048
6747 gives 6.193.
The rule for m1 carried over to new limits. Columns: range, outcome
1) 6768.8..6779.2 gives 7.062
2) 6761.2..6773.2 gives 6.686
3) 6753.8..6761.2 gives 7.228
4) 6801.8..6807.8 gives 6.829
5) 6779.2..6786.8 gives 7.613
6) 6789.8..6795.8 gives 7.096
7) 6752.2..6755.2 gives 6.265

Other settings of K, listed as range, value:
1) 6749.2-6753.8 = 5.993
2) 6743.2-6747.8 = 6.446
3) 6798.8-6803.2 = 5.423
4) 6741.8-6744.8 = 6.347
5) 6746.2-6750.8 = 6.193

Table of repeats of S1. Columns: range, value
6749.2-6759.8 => 5.048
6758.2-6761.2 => 6.475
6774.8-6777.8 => 5.992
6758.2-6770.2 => 5.404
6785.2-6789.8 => 5.125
